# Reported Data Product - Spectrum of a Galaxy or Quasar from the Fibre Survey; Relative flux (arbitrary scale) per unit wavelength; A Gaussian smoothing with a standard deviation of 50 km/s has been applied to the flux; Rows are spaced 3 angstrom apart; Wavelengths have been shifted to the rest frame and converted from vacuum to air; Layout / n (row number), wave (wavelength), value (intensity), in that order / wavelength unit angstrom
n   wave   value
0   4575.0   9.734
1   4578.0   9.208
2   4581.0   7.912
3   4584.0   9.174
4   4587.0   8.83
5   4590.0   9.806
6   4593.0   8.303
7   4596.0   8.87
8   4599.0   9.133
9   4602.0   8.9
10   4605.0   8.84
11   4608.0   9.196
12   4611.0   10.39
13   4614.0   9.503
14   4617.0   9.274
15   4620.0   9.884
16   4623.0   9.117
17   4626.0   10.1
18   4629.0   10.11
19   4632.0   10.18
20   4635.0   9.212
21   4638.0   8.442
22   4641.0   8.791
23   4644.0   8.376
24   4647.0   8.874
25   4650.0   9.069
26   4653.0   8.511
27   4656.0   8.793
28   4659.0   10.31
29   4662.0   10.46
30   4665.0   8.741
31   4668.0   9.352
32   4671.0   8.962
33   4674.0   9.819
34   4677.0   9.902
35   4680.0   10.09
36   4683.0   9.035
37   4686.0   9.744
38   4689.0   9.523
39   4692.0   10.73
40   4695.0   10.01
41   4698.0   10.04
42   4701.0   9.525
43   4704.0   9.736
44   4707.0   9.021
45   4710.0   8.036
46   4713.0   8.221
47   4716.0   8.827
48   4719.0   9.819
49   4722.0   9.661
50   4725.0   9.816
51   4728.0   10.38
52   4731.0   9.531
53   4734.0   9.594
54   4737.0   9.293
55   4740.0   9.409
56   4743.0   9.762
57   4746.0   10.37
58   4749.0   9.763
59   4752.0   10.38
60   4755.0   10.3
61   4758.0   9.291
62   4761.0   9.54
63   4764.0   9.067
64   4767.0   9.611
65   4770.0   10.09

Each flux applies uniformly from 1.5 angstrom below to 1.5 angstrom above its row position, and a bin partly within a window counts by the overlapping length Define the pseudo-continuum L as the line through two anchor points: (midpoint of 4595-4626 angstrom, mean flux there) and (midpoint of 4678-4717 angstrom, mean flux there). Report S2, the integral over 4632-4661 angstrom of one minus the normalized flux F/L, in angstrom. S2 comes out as 1.1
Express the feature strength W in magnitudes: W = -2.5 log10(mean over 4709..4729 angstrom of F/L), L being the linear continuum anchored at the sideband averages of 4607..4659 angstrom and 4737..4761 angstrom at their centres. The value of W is 0.05 mag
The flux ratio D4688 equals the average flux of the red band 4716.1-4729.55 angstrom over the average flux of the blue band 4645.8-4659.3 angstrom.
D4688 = 1.1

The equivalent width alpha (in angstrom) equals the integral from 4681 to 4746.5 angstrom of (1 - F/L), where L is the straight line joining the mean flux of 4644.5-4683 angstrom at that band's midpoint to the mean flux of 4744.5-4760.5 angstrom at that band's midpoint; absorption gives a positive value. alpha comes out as 1.2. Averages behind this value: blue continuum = 9.37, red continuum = 9.99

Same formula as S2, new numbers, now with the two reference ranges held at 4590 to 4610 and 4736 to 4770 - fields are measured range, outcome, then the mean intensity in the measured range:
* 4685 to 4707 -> -0.92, 9.84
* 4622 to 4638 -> -0.90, 9.64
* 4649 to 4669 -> -0.12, 9.32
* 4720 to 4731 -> -0.34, 9.89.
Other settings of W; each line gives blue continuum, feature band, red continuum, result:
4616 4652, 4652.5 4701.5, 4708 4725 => -0.06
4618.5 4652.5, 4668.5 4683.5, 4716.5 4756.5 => -0.01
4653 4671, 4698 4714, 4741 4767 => 0.06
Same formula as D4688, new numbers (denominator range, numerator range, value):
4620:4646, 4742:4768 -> 1.05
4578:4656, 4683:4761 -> 1.05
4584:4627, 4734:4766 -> 1.05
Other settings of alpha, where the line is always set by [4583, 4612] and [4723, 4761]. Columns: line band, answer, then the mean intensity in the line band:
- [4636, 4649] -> 0.9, 8.66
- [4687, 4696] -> -0.5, 10.1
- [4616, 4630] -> -0.7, 9.7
